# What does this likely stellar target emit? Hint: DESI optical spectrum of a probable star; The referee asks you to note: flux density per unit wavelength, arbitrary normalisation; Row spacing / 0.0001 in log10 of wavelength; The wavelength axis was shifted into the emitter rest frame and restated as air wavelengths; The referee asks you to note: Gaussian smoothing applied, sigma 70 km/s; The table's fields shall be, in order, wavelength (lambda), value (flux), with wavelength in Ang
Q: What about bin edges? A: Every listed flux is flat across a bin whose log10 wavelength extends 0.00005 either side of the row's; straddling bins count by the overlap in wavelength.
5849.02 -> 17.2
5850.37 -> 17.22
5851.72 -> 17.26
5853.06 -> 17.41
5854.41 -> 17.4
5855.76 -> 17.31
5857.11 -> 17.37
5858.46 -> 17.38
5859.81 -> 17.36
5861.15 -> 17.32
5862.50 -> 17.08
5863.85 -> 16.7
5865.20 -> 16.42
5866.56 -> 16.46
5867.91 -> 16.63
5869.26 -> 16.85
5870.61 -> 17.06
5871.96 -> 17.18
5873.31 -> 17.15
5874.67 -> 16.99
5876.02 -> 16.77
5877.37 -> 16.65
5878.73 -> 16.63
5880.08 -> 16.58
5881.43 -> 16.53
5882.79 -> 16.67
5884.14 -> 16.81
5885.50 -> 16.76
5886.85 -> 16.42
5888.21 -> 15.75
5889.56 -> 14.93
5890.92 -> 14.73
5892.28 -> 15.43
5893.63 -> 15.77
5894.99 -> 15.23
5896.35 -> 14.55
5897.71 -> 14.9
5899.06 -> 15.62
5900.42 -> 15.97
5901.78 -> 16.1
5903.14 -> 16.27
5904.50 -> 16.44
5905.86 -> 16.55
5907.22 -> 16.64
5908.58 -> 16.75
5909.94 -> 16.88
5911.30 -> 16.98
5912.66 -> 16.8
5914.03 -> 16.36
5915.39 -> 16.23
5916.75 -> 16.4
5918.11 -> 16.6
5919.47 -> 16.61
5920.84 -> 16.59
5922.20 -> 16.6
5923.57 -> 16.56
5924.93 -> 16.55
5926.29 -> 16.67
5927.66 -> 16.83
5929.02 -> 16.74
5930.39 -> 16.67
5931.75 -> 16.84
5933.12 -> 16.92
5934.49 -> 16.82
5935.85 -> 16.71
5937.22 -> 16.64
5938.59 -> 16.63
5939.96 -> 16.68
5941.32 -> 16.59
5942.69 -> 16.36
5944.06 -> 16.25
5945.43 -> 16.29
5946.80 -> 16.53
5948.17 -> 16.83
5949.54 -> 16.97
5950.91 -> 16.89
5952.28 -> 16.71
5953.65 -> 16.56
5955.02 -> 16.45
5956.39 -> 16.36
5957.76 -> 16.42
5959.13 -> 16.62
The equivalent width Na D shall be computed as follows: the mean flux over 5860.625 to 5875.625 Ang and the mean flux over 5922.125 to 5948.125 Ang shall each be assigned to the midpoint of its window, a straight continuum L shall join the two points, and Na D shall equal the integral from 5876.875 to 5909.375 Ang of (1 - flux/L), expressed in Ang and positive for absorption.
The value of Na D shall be 1.5 Ang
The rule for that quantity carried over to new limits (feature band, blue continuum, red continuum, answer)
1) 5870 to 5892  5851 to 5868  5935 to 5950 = 0.67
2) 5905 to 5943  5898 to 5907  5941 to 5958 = -0.75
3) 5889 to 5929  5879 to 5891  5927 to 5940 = 0.77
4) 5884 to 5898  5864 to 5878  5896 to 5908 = 0.61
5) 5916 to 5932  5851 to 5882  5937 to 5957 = 0.06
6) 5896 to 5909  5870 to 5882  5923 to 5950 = 0.59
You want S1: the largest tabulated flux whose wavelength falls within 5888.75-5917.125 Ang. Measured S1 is 16.98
